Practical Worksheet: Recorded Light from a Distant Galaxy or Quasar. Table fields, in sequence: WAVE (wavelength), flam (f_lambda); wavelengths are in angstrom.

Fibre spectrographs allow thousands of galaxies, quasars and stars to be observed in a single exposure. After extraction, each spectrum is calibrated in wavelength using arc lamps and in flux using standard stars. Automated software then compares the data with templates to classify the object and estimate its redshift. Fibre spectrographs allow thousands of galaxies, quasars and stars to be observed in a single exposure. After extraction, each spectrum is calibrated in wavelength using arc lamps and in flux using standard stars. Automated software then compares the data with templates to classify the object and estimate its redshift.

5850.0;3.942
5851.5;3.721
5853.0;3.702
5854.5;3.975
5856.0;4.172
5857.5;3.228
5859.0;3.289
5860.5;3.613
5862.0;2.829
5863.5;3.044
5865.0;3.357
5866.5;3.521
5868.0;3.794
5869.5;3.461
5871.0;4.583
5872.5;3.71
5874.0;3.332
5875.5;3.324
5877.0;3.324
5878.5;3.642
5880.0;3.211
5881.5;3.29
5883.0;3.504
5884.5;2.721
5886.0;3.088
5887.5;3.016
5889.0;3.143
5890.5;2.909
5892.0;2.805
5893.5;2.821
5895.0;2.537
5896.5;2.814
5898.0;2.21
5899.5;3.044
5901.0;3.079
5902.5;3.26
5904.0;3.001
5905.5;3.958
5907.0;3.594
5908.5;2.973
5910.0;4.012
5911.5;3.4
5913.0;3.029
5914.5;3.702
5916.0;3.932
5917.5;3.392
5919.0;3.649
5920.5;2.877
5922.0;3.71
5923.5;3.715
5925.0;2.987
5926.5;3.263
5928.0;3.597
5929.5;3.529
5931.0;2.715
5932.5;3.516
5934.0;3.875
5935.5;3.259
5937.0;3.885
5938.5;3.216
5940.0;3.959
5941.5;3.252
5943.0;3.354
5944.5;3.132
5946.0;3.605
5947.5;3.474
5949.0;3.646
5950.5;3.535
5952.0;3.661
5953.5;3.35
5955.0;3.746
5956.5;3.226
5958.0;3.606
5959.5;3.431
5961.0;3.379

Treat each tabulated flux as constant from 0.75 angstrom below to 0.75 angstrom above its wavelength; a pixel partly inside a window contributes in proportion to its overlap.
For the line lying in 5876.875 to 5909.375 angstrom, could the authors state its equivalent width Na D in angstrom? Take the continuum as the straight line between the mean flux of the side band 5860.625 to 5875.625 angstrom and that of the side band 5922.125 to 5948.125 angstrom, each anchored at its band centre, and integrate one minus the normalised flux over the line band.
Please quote 3.7 angstrom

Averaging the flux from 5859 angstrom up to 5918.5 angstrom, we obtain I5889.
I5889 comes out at 3.28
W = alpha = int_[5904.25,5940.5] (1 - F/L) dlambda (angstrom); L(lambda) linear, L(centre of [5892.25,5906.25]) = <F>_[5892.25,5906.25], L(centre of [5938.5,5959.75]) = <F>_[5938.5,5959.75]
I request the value -3.1 angstrom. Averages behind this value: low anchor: 2.96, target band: 3.48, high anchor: 3.49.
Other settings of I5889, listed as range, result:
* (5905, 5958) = 3.48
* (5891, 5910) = 3.05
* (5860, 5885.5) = 3.42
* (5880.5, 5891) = 3.1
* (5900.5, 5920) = 3.46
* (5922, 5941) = 3.47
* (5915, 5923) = 3.52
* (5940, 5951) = 3.46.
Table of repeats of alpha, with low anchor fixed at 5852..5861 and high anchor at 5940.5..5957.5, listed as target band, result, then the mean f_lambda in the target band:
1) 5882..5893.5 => 1.85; 3.02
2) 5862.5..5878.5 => 0.43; 3.54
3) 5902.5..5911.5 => 0.19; 3.48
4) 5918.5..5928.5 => 0.37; 3.39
